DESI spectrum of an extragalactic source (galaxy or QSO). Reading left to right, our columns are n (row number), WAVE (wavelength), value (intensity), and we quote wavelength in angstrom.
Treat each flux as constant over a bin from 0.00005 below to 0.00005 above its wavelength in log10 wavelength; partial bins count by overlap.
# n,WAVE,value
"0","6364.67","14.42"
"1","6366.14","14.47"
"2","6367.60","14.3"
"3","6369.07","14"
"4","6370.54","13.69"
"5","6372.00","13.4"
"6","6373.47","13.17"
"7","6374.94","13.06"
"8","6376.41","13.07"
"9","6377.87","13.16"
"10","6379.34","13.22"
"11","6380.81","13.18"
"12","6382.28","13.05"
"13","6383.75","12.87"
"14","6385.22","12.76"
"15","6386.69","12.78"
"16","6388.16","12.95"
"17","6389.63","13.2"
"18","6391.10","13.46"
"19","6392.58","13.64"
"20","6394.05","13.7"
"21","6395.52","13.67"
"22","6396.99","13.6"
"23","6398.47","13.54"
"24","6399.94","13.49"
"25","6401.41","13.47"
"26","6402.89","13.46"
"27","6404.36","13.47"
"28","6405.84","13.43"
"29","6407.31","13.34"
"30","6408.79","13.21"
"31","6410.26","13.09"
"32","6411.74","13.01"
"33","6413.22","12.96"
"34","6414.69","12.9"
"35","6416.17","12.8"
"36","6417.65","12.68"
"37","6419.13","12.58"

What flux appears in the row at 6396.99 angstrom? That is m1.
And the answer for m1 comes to 13.6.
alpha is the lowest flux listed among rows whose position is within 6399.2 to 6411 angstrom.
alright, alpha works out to 13.09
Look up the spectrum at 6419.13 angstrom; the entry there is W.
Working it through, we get 12.58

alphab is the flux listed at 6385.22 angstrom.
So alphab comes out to 12.76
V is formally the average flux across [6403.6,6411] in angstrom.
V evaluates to 13.3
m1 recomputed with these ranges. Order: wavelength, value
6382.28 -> 13.05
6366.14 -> 14.47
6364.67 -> 14.42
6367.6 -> 14.3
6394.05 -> 13.7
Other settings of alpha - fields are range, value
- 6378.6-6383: 13.05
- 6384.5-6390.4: 12.76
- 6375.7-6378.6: 13.07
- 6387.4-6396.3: 12.95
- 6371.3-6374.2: 13.17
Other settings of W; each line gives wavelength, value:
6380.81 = 13.18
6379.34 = 13.22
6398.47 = 13.54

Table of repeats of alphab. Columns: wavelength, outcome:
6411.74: 13.01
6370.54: 13.69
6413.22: 12.96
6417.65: 12.68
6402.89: 13.46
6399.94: 13.49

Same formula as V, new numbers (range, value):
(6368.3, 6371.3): 13.8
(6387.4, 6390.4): 13.1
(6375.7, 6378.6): 13.2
